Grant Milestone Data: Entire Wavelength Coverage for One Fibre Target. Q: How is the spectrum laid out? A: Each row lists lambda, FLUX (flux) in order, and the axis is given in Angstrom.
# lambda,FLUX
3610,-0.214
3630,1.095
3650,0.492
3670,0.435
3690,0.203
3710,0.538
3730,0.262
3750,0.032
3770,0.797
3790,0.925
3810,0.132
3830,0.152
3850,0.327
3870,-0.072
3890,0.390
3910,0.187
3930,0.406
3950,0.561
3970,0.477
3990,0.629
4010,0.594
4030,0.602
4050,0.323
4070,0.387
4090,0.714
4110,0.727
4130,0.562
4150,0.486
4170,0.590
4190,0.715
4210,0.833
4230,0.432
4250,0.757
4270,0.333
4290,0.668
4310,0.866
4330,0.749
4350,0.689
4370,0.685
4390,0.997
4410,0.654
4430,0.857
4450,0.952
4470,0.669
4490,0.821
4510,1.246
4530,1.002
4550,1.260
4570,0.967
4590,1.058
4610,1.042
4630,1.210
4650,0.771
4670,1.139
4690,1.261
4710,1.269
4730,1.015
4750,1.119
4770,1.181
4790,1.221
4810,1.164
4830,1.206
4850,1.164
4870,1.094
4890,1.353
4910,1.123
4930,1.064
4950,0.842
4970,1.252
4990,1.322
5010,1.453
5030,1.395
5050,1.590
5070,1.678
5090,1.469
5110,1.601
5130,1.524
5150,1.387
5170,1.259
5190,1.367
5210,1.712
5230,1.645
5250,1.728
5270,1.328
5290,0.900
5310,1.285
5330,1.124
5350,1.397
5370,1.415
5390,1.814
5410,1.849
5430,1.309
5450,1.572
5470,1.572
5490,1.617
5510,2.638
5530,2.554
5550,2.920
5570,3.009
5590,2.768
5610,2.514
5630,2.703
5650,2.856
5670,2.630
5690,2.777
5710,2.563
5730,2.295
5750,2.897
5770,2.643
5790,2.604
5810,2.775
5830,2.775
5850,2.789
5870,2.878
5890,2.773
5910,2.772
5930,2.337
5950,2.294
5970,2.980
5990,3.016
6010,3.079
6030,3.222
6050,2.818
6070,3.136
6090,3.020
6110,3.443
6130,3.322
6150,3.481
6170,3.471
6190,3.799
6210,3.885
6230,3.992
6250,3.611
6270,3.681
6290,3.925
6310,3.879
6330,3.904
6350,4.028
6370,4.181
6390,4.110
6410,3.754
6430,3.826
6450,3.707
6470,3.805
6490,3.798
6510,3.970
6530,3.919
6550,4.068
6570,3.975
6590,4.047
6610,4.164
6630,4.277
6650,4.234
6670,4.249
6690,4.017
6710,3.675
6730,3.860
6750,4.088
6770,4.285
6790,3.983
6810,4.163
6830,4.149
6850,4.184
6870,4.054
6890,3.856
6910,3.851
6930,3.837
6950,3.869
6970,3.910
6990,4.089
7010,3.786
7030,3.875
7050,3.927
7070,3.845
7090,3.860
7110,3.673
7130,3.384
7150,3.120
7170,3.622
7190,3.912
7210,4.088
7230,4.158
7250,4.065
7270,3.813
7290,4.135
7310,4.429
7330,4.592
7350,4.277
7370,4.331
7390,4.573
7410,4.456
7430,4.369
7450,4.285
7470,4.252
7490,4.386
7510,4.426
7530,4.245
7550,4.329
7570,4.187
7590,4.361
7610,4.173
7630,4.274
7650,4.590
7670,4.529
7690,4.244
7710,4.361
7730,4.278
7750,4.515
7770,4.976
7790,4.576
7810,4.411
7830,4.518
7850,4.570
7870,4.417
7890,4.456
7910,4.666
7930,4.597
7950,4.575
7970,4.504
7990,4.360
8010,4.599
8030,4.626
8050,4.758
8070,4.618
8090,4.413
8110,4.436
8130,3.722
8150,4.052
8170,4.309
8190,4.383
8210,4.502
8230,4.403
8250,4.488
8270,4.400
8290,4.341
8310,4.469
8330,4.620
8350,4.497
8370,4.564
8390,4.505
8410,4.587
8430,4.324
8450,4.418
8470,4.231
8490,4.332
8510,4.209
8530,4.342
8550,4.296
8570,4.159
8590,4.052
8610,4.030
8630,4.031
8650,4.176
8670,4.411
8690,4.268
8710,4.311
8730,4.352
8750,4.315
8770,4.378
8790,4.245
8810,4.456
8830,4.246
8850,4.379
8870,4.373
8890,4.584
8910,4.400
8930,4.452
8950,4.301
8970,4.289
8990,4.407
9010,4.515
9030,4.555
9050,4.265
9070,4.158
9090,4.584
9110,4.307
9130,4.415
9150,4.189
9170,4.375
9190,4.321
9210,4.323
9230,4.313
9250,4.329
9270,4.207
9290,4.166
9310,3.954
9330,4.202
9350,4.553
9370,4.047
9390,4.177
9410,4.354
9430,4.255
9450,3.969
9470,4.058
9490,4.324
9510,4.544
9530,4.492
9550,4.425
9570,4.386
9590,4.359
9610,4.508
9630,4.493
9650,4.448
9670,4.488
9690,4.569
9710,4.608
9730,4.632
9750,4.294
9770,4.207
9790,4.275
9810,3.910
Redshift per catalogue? 0.380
